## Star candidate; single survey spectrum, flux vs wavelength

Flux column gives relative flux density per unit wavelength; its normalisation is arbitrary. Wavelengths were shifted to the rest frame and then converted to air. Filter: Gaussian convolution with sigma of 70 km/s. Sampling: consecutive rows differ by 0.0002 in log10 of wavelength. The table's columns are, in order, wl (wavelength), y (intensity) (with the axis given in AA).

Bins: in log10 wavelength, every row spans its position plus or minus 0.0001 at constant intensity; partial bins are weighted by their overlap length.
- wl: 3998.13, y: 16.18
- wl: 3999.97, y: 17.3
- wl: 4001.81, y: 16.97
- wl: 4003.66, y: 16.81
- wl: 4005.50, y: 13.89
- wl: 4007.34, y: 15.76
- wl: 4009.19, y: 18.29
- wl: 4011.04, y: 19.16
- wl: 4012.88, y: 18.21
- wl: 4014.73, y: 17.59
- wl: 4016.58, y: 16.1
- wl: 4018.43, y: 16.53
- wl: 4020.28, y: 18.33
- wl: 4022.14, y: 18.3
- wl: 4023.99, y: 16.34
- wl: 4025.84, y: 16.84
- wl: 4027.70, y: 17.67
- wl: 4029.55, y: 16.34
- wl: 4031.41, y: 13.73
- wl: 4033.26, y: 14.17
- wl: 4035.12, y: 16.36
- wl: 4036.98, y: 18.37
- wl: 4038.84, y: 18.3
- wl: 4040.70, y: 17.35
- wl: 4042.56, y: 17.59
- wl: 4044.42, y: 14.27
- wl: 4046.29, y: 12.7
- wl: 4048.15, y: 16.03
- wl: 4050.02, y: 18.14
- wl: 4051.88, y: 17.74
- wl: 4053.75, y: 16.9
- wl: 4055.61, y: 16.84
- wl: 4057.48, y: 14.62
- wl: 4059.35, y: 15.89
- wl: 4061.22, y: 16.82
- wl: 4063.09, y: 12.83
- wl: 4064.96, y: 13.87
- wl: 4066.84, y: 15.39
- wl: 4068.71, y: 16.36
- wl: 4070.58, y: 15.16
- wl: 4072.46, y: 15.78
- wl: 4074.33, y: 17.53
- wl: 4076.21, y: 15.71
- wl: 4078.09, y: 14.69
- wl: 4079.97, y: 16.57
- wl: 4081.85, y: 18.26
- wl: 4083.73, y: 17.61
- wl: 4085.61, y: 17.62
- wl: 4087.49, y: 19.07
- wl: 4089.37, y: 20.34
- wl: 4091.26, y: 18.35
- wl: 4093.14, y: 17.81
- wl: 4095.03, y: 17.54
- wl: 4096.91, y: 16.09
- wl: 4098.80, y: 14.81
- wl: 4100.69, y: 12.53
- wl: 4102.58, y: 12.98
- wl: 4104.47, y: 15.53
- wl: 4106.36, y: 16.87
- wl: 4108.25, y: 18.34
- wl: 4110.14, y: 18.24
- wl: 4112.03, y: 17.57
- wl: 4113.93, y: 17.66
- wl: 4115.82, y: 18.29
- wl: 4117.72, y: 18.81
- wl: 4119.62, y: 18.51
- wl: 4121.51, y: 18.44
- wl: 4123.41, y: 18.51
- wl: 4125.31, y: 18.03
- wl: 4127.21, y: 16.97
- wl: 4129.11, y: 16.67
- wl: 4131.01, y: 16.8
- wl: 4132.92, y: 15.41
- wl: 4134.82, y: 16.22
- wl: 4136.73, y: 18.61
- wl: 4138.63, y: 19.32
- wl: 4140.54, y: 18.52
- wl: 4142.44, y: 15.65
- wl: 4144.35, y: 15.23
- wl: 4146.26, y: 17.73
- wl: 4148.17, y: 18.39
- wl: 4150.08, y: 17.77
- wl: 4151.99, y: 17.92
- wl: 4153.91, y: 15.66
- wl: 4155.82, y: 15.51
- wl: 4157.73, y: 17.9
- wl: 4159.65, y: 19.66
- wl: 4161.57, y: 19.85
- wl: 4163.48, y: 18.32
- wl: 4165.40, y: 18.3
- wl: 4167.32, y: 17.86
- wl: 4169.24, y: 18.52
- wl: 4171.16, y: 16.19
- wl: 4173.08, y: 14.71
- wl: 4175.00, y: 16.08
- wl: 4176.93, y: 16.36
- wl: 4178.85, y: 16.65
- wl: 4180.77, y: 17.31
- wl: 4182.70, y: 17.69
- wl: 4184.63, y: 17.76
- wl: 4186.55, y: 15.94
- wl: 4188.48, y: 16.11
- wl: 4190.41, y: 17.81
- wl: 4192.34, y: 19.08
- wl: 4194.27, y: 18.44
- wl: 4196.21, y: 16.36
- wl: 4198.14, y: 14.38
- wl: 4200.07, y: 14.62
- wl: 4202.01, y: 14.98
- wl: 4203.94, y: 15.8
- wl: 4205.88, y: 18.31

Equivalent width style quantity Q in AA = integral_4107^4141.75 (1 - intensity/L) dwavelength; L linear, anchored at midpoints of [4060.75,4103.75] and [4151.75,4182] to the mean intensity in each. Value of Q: -2.2 AA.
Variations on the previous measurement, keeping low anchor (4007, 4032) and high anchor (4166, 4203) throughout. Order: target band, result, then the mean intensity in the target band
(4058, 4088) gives 1.53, 16.1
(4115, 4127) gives -1.05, 18.3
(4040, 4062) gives 1.08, 16.2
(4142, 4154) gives -0.18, 17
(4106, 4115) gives -0.48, 17.8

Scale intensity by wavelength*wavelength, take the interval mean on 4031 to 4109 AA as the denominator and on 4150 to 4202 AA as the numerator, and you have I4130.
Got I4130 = 1.10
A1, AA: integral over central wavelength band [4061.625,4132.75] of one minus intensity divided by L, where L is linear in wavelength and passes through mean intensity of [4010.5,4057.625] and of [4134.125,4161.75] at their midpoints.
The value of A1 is 1.6 AA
